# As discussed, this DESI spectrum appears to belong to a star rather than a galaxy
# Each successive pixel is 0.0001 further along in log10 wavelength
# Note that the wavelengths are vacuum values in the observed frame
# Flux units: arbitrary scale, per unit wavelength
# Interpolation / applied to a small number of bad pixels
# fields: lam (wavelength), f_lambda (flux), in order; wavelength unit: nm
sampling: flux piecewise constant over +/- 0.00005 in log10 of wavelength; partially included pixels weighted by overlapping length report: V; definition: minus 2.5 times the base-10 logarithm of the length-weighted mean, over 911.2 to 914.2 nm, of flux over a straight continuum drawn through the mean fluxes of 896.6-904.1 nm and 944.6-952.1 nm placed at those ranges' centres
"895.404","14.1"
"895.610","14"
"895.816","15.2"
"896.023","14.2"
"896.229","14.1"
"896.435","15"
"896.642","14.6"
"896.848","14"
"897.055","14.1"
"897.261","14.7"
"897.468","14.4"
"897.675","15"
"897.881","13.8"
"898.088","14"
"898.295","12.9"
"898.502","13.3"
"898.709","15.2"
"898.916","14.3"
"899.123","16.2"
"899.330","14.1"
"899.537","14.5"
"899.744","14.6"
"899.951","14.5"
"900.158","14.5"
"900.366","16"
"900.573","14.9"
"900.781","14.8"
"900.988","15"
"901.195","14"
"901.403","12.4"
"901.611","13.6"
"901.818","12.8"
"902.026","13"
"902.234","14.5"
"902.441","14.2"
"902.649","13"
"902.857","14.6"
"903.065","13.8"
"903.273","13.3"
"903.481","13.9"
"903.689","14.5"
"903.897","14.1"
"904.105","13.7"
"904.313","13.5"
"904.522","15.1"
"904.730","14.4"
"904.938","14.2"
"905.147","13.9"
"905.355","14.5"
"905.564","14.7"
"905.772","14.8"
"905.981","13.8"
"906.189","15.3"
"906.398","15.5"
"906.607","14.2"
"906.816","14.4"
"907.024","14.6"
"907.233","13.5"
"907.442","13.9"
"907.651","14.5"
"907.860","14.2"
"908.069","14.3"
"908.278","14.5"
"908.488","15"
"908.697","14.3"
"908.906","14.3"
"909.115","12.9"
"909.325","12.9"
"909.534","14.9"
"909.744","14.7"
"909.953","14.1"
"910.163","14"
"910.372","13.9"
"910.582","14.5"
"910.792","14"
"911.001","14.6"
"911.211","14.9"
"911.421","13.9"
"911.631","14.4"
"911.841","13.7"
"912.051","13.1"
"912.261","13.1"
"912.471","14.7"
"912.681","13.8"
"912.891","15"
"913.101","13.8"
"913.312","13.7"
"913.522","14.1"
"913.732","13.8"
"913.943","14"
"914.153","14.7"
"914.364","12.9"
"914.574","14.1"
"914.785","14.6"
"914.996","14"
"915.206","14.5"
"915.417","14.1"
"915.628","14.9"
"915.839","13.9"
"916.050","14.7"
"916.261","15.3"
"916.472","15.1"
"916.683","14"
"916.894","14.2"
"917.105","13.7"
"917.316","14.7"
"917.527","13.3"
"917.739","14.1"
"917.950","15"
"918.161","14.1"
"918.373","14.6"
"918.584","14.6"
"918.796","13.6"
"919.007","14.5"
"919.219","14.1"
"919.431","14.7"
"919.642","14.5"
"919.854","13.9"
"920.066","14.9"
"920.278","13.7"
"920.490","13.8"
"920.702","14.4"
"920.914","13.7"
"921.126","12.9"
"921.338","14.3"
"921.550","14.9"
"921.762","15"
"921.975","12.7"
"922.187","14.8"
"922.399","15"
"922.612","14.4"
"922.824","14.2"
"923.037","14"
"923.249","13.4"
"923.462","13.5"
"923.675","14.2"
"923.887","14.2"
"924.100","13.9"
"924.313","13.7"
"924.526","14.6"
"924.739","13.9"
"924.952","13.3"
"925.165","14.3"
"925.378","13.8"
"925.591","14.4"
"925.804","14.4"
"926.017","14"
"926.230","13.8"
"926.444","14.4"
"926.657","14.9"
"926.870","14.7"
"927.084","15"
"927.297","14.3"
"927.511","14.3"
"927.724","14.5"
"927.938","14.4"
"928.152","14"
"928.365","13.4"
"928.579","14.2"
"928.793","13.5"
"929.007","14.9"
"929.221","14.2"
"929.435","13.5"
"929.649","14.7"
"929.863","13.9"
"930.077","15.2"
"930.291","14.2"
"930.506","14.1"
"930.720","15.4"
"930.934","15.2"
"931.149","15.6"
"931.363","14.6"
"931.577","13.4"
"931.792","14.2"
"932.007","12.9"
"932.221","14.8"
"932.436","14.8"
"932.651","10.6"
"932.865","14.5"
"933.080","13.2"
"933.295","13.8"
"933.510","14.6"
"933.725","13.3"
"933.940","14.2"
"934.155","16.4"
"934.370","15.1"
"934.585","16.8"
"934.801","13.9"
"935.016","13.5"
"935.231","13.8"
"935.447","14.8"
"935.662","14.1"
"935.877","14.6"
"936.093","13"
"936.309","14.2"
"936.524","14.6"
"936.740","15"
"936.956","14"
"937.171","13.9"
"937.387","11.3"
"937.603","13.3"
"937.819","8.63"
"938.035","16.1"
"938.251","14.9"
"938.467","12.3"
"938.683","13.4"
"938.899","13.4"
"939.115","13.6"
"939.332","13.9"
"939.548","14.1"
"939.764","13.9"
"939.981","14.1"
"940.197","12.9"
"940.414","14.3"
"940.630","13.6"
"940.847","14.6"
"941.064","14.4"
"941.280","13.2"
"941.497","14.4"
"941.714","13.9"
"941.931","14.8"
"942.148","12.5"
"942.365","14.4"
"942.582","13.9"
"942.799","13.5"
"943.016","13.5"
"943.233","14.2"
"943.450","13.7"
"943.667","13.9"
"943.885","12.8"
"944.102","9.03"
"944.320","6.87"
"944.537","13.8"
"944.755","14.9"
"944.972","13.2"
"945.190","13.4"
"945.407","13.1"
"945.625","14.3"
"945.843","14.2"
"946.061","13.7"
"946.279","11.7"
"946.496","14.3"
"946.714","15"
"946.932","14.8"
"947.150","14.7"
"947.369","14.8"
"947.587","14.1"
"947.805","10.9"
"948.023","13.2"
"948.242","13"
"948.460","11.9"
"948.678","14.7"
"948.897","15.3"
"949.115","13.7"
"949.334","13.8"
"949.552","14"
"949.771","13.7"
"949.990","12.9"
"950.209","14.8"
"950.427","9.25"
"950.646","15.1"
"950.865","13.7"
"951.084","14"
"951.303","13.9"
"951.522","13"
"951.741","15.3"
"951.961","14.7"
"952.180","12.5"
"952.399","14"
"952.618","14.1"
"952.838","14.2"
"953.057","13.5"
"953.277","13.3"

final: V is 0.00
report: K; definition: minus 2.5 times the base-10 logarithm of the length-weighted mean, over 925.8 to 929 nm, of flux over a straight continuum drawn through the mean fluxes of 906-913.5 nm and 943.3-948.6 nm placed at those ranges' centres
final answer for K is -0.05 mag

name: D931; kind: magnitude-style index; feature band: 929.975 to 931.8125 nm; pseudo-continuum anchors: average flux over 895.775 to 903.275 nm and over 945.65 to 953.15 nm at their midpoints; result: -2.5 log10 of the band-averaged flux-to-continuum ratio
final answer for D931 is -0.06 mag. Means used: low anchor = 14.2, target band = 14.7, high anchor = 13.7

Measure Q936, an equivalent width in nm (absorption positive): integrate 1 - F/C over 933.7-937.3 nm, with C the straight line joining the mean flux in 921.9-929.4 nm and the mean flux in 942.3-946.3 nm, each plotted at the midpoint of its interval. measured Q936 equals -0.23 nm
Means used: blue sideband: 14.1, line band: 14.4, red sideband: 13.1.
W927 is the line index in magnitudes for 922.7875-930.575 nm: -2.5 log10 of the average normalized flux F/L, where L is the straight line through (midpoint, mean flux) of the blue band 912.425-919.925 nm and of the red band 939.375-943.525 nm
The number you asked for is 0.00 mag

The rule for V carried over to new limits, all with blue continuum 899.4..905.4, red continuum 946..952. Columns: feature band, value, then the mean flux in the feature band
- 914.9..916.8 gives -0.04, 14.5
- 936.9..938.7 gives 0.06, 13.1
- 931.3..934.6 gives -0.02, 14.1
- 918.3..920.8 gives -0.02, 14.3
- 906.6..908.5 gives -0.02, 14.3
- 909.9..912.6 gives 0.00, 14.1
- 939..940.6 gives 0.00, 13.8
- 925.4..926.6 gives -0.02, 14.2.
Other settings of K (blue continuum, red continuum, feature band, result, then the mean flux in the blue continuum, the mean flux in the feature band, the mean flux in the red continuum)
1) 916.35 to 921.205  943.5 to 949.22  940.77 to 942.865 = -0.04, 14.2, 14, 13.3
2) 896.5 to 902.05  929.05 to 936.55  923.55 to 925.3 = 0.02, 14.3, 14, 14.3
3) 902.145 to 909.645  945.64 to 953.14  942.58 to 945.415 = 0.08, 14.2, 12.8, 13.7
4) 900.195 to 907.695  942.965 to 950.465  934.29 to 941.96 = -0.03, 14.2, 13.9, 13.3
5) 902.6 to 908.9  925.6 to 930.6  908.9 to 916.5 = 0.01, 14.3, 14.1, 14.3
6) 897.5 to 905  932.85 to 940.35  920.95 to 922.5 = -0.01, 14.2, 14.2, 13.9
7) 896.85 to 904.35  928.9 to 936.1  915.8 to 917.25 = -0.02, 14.2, 14.4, 14.3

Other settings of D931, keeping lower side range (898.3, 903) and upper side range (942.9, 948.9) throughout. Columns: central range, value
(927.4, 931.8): -0.06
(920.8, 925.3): -0.02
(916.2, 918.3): -0.03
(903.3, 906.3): -0.01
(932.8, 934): -0.03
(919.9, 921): -0.02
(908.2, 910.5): -0.01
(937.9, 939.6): -0.03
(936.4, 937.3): -0.06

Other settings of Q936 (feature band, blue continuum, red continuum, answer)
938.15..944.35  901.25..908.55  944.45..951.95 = 0.147 nm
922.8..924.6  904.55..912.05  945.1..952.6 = 0.015 nm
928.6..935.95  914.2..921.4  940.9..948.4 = -0.275 nm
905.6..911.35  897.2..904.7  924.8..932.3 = -0.042 nm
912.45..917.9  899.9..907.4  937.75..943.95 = -0.064 nm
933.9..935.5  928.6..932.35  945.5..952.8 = -0.069 nm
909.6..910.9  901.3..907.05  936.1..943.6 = -0.019 nm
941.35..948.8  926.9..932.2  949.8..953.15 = 0.254 nm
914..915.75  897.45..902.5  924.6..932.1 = 0.006 nm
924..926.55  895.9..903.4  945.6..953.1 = -0.014 nm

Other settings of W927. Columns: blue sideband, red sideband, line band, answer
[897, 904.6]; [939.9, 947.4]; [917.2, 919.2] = -0.027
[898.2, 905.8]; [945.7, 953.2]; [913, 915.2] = 0.006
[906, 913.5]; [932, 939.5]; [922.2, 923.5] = -0.010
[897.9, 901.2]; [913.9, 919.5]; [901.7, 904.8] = 0.046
